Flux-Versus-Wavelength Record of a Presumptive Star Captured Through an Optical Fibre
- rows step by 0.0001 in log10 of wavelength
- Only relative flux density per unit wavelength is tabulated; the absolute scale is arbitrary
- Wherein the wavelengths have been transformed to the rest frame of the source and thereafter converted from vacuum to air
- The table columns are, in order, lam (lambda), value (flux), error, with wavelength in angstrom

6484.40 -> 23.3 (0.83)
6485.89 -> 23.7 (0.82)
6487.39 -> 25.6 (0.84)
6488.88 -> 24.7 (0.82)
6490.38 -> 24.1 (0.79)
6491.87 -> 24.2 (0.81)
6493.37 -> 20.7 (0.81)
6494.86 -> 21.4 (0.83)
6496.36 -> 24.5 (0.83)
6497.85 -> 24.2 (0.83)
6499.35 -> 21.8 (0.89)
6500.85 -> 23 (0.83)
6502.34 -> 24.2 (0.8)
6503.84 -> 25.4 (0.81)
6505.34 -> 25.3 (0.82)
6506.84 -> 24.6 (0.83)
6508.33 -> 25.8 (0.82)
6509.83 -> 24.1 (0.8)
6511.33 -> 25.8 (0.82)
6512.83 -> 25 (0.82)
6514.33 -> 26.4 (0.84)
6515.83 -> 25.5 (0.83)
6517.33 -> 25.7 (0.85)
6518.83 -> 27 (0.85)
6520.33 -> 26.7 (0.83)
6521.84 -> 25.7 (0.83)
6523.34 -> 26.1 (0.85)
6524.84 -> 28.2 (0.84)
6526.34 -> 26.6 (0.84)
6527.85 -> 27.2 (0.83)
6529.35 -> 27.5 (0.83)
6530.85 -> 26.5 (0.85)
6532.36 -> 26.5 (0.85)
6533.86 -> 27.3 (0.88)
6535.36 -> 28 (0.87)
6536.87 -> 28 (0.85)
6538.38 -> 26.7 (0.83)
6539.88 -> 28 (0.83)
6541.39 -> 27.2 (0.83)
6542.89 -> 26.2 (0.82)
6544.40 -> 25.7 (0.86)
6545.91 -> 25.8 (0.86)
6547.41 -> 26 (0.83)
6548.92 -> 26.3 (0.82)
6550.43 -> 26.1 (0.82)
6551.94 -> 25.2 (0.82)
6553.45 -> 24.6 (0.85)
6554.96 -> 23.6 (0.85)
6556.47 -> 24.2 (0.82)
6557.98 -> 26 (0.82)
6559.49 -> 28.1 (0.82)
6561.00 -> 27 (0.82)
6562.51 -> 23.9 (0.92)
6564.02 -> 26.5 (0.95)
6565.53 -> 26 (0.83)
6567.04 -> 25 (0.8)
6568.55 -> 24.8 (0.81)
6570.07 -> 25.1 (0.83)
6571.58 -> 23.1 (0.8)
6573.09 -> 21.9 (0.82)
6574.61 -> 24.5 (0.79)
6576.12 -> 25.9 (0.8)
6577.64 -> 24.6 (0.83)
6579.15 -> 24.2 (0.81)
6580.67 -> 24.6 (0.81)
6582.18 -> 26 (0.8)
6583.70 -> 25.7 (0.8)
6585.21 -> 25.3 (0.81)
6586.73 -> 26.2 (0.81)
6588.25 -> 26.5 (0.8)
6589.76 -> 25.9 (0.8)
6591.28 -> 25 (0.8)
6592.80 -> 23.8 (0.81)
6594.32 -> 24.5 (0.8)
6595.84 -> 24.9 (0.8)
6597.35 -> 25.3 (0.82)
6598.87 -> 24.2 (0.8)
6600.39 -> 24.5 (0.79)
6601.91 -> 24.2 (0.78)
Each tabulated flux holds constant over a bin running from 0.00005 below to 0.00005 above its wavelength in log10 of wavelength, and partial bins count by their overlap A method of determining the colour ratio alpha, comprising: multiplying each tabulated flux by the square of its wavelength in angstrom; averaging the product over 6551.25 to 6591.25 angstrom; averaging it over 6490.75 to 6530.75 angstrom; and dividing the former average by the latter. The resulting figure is 1.0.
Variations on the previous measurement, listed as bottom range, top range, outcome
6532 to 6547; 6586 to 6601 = 0.95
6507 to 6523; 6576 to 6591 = 1.01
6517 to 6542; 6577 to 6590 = 0.96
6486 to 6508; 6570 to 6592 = 1.07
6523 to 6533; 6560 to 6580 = 0.93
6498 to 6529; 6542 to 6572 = 1.01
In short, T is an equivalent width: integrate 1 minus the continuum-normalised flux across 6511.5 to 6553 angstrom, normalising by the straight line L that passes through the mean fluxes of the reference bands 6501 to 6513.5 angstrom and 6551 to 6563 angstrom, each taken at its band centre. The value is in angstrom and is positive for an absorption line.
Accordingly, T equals -2.3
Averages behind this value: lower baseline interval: 24.9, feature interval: 26.5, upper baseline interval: 25.4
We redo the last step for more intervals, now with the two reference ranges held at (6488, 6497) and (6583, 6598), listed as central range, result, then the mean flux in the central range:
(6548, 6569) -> -0.7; 25.5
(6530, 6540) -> -1.3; 27.2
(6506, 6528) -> -2.0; 26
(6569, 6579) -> 0.3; 24.2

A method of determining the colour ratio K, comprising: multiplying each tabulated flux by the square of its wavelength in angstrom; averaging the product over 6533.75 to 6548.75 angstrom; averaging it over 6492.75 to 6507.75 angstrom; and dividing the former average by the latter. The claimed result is 1.2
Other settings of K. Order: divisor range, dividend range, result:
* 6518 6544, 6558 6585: 0.94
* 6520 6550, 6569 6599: 0.94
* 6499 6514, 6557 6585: 1.04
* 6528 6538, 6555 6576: 0.93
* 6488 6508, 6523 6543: 1.16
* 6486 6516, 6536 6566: 1.09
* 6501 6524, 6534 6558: 1.04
